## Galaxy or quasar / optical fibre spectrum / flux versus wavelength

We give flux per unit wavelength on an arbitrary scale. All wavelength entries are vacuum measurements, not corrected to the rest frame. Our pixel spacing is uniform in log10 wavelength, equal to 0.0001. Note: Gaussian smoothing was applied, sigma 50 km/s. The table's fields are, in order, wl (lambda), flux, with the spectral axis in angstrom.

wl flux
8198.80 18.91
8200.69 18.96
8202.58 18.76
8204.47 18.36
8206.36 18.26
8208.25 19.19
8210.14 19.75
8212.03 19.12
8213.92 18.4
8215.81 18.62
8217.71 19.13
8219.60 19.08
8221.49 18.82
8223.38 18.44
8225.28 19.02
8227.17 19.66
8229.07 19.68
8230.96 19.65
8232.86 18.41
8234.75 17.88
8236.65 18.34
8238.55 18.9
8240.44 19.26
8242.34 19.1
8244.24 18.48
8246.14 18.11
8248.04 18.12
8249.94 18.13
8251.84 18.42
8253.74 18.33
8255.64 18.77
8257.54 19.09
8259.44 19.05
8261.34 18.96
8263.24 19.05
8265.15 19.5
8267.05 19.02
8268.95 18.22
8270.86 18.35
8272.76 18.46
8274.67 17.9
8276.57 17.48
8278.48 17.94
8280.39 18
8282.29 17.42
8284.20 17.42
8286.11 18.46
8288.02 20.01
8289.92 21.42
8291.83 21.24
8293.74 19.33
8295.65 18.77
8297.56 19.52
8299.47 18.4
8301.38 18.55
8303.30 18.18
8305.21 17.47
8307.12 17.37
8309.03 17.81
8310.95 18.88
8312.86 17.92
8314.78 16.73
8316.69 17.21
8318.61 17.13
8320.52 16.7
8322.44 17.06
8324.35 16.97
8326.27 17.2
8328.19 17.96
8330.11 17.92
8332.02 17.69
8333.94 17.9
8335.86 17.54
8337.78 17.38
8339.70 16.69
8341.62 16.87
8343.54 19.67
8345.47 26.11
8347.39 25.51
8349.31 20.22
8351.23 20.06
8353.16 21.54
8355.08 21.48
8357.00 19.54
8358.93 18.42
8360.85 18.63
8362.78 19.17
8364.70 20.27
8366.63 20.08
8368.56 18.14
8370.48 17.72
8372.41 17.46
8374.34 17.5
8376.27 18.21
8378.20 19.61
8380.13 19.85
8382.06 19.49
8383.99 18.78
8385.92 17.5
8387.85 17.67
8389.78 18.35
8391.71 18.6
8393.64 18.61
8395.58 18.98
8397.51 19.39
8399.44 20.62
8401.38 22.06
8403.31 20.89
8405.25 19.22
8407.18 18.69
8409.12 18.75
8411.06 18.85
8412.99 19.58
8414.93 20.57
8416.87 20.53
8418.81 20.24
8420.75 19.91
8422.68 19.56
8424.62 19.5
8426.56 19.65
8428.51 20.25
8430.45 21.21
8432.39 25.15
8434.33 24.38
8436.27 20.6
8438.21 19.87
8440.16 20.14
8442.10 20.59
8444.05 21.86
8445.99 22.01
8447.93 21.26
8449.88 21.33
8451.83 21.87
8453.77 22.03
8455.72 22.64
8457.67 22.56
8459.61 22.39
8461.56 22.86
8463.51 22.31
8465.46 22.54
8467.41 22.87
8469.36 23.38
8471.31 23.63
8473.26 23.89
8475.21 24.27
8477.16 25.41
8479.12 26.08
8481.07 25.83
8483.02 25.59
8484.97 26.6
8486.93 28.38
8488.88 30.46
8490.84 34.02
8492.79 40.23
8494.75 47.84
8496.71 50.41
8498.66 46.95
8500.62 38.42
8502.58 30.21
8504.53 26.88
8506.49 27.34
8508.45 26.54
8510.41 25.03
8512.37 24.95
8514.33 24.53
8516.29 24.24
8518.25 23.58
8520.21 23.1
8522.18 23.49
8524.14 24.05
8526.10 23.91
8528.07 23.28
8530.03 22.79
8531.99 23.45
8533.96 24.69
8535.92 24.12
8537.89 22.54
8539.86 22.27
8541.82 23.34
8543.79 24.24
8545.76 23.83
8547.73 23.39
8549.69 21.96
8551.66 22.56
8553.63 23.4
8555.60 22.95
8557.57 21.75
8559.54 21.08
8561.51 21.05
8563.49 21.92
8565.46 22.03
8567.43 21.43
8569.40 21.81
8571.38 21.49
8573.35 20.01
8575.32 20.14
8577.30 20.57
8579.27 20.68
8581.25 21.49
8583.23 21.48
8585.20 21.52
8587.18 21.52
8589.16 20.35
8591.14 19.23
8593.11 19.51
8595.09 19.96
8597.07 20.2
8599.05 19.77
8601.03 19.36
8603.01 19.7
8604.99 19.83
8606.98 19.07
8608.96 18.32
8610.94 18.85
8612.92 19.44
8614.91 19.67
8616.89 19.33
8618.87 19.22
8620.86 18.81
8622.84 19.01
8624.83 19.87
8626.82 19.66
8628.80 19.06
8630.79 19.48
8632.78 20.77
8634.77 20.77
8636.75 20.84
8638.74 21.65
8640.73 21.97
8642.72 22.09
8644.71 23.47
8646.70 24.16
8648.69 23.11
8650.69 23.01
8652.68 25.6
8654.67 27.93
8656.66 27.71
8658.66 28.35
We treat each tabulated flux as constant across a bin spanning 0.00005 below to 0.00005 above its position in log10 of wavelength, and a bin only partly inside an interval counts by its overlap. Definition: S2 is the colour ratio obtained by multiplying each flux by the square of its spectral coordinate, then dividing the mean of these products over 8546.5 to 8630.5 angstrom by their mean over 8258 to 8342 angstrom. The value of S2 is 1.21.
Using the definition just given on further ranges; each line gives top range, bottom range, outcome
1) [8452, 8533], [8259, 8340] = 1.57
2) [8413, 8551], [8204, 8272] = 1.41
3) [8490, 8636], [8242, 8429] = 1.31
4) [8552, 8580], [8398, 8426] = 1.12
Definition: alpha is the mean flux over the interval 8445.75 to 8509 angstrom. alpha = 27.9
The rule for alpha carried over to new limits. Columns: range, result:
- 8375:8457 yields 20.2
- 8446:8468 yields 22.2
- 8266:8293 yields 18.7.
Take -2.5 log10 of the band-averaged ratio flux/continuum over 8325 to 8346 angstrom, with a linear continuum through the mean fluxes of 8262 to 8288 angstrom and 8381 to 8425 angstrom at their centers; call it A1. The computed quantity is 0.03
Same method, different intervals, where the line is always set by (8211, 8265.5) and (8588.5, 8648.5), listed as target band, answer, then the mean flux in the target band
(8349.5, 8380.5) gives 0.00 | 19.2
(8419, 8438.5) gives -0.08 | 21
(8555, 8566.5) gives -0.09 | 21.8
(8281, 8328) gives 0.05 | 18.2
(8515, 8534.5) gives -0.19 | 23.6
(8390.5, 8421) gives -0.02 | 19.7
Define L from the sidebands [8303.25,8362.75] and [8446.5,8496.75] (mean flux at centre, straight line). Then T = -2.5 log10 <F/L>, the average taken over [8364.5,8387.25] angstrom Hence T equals 0.13 mag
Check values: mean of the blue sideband 18.7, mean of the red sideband 26.5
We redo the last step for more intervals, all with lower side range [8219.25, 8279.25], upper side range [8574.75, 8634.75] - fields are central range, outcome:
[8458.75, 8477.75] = -0.20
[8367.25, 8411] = 0.01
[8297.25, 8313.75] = 0.04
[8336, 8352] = -0.07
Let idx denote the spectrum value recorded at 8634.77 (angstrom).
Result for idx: 20.77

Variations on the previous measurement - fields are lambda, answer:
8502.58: 30.21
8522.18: 23.49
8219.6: 19.08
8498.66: 46.95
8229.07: 19.68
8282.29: 17.42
